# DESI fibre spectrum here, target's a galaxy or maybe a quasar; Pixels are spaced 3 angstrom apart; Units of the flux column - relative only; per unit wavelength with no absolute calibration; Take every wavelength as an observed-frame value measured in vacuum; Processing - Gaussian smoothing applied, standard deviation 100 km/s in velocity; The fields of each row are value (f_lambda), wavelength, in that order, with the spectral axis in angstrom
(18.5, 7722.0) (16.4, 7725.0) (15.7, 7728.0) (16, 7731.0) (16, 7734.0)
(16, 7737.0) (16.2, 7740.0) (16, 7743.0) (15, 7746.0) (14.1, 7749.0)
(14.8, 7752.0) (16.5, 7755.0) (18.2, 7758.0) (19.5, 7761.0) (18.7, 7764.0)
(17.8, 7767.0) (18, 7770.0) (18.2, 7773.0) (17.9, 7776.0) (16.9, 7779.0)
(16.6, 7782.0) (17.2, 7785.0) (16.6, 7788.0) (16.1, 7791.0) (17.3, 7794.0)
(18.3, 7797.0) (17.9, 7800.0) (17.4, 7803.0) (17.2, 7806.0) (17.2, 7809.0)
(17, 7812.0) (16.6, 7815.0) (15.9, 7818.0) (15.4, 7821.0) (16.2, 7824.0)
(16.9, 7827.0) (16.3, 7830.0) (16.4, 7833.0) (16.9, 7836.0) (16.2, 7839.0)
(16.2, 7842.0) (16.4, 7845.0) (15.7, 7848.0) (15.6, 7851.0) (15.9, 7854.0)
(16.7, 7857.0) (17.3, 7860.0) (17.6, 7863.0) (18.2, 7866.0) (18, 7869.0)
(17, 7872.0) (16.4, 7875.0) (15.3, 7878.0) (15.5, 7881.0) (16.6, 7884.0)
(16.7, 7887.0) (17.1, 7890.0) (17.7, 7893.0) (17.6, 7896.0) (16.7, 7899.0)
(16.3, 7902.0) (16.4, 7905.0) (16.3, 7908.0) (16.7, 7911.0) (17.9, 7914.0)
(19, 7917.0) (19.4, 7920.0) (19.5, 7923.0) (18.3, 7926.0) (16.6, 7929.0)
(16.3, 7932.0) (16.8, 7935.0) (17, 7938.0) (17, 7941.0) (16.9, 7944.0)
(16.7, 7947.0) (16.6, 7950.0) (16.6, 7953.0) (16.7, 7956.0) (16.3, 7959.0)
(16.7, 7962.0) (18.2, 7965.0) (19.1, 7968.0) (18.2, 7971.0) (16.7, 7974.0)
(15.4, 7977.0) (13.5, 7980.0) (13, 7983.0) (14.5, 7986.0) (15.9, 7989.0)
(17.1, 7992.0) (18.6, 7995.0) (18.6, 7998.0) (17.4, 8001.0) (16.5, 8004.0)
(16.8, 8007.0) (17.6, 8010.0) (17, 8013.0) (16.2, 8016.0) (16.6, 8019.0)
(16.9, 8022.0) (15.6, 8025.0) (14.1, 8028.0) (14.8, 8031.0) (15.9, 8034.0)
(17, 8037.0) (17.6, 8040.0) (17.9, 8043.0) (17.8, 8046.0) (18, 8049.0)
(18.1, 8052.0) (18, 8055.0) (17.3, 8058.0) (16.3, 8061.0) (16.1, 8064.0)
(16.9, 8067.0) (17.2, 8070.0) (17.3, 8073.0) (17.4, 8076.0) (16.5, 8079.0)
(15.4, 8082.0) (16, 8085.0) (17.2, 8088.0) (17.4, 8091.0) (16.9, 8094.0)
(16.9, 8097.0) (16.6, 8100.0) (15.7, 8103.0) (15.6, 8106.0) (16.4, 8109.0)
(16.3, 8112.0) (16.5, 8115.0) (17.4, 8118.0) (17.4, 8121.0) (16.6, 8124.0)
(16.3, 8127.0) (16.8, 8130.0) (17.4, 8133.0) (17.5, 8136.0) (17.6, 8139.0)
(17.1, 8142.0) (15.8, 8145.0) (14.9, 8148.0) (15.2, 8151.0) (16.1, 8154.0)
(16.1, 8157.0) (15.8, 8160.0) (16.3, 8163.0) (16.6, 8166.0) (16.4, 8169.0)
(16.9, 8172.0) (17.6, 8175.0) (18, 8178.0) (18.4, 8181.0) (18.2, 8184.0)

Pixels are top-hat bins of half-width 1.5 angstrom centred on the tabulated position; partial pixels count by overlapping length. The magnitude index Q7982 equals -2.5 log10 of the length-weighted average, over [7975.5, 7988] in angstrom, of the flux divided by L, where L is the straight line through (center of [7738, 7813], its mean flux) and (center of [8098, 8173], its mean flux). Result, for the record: 0.18 mag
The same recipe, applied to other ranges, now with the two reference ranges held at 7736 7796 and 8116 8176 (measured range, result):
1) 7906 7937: -0.06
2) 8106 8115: 0.02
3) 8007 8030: 0.03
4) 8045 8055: -0.08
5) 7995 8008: -0.05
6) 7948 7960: 0.01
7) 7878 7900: 0.00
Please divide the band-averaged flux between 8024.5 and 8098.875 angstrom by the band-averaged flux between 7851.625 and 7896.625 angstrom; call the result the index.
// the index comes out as 1.00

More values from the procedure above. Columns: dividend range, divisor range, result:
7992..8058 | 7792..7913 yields 1.02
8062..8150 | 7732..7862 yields 1.00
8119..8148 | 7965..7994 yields 1.05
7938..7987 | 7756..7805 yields 0.93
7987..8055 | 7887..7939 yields 0.97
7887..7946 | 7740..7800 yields 1.02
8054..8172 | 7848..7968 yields 0.97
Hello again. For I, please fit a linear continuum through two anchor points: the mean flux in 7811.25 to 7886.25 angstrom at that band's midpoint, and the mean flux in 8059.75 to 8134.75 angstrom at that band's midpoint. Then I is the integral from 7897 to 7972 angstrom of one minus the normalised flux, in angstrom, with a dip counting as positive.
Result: -3.34 angstrom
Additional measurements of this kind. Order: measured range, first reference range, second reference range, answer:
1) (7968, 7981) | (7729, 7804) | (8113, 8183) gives 0.32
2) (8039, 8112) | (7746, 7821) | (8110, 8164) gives -1.37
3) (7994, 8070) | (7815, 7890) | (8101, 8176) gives -2.09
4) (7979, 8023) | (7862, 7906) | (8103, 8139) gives 0.95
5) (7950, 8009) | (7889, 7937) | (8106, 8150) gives 1.89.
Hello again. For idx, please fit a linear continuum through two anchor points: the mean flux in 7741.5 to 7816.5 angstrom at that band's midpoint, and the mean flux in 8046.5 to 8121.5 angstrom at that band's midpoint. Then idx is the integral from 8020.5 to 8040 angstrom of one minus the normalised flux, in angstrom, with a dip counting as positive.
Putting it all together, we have 1.2 angstrom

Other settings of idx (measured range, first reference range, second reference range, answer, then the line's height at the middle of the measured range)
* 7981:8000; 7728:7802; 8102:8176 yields 0.5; 16.6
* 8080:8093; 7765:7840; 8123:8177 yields 0.1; 16.6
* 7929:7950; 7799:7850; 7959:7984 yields -0.4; 16.4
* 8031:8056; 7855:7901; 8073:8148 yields -0.9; 16.7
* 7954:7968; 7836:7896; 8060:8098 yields -0.4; 16.7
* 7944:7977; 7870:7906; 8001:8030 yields -1.2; 16.5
